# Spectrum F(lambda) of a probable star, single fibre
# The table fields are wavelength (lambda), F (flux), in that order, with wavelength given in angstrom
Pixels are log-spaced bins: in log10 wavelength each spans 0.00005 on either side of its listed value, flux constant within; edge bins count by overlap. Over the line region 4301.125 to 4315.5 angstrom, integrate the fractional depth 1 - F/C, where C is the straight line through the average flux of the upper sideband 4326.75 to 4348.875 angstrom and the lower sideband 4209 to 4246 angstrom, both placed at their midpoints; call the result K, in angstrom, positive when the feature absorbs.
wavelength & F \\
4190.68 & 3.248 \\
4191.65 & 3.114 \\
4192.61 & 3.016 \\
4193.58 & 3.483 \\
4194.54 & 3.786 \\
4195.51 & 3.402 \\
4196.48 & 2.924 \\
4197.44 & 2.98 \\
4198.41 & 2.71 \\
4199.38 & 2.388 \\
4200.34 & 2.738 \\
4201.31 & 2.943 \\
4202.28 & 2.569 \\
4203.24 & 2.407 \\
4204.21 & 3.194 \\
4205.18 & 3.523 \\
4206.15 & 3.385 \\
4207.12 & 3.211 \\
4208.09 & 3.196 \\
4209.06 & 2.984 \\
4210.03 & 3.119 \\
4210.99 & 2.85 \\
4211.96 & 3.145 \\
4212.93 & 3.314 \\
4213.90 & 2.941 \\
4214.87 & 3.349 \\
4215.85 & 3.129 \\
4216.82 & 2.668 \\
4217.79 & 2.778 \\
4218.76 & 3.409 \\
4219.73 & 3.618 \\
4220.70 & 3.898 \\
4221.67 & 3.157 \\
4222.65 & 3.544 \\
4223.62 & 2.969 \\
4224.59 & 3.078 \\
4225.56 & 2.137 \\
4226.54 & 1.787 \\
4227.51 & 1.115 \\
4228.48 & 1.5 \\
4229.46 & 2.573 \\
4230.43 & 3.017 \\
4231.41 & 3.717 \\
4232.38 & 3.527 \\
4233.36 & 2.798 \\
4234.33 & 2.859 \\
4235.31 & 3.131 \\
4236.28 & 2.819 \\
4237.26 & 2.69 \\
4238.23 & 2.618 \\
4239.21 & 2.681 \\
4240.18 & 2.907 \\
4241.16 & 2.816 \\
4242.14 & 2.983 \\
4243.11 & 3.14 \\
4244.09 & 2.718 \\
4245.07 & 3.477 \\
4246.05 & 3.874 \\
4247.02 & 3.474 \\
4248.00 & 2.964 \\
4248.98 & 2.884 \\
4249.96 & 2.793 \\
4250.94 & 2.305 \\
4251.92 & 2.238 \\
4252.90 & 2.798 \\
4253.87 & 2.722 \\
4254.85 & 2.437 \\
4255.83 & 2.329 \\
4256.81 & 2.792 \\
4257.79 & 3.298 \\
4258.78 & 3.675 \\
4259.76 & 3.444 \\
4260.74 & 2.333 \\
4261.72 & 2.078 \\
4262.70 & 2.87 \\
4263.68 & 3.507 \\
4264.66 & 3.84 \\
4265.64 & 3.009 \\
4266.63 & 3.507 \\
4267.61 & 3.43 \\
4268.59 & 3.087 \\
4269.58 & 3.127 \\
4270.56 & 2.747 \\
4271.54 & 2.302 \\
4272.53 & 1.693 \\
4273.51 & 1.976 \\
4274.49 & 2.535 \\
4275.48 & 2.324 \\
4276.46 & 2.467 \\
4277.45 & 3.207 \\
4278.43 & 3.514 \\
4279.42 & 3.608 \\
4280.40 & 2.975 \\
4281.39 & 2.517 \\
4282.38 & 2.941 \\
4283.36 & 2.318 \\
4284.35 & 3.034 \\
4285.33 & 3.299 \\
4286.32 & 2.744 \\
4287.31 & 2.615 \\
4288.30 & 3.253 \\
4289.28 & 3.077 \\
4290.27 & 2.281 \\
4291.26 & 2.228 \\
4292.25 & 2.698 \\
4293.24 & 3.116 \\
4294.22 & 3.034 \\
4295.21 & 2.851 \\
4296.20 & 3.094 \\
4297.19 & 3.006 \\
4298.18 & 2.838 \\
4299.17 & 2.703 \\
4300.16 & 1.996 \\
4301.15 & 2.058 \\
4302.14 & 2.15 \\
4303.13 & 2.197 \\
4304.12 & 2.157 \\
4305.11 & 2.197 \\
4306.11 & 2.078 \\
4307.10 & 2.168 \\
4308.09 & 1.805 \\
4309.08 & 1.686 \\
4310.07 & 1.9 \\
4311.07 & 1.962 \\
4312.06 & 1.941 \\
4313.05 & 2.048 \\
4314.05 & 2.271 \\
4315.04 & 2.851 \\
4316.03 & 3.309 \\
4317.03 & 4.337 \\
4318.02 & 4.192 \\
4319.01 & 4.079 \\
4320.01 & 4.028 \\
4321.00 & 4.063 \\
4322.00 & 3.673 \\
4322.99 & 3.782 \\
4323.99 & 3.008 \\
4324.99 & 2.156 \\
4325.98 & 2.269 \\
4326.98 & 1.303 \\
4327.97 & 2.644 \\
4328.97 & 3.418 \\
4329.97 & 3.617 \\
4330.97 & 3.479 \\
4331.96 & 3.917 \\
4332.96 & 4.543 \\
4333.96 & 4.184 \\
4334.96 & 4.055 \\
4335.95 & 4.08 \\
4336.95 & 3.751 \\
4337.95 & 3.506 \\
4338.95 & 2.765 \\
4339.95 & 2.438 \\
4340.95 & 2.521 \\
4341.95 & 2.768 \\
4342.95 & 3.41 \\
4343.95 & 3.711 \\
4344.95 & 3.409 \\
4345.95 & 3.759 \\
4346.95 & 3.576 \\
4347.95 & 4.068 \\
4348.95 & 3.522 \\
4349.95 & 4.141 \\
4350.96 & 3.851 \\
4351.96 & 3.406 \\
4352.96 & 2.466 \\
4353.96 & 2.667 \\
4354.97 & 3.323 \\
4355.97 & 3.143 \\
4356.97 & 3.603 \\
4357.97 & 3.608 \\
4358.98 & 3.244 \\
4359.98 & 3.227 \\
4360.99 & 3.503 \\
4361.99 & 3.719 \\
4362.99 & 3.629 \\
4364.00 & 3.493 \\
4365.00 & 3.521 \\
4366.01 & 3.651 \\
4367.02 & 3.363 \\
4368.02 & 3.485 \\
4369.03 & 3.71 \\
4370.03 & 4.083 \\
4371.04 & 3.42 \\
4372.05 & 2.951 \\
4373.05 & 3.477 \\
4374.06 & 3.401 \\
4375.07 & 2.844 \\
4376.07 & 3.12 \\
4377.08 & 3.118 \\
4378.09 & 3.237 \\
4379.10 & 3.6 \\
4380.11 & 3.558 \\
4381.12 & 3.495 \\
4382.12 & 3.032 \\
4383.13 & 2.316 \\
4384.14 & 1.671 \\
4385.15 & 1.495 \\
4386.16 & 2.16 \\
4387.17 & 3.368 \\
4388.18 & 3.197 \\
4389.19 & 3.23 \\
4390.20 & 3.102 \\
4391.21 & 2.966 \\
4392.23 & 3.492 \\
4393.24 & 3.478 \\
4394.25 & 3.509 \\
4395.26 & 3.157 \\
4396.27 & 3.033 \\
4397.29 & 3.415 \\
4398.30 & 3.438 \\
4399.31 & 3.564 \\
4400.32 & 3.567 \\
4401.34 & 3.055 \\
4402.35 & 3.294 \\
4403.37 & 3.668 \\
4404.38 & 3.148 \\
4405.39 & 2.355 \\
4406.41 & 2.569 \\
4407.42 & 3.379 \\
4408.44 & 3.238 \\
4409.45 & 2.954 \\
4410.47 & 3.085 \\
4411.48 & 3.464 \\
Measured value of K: 5.2 angstrom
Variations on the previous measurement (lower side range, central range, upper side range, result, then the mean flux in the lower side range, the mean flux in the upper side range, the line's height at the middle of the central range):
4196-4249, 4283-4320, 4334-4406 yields 5.6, 2.95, 3.29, 3.13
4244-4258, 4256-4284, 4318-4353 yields 1.0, 2.87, 3.43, 3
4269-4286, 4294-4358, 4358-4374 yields 2.3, 2.74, 3.5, 3.16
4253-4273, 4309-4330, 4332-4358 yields 2.3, 2.91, 3.48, 3.3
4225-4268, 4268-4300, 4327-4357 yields 3.1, 2.85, 3.42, 3.08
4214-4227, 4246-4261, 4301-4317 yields -0.8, 3.04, 2.24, 2.74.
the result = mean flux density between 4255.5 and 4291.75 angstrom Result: 2.87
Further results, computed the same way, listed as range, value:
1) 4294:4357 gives 3.04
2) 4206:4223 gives 3.2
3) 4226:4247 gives 2.81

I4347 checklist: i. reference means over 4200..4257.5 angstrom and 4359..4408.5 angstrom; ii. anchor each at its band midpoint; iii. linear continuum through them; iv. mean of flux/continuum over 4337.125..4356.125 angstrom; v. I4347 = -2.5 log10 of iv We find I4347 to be -0.05 mag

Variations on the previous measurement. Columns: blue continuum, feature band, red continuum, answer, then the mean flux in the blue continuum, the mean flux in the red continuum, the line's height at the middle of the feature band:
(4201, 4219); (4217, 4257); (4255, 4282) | 0.05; 3.05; 2.89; 2.98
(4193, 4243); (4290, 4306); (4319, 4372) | 0.27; 2.95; 3.42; 3.24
